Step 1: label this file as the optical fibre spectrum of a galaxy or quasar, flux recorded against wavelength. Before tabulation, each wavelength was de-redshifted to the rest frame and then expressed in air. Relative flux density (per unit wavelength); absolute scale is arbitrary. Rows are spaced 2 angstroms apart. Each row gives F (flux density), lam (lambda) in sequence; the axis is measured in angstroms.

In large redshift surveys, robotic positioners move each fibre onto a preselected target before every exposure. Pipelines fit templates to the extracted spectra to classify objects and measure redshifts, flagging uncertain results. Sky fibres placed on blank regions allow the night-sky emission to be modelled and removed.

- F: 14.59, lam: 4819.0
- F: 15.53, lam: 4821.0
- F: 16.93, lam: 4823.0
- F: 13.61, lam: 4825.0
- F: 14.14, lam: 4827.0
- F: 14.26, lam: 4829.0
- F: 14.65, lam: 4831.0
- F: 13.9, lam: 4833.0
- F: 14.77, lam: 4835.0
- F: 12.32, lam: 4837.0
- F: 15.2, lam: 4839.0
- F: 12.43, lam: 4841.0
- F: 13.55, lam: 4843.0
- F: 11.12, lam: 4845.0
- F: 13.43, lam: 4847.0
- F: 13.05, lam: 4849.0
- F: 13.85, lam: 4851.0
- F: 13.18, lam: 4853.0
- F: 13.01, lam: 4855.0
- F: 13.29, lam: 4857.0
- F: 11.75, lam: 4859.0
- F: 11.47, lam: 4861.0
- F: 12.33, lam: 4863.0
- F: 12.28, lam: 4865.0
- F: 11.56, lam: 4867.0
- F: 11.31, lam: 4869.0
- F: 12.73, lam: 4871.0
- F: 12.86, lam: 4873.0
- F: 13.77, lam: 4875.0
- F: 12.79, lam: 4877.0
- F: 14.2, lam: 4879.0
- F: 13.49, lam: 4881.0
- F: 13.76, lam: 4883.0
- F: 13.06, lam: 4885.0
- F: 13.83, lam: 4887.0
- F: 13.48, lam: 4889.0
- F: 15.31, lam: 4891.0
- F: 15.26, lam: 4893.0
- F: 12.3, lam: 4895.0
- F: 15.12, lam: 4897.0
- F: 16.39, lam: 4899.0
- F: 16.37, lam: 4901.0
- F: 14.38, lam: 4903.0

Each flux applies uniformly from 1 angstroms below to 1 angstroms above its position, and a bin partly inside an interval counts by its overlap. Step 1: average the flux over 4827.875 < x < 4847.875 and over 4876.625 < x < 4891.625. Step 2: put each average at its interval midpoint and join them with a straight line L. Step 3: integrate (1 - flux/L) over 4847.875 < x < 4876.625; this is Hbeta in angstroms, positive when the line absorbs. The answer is 2.2 angstroms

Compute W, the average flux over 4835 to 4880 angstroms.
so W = 12.8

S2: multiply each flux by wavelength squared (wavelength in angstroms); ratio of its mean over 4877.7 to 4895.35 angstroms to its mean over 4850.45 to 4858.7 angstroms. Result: 1.1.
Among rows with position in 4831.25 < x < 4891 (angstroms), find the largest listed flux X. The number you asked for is 15.31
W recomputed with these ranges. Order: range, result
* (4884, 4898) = 14.1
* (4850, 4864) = 12.7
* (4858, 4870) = 11.8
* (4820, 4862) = 13.6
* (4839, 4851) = 13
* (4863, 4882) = 12.8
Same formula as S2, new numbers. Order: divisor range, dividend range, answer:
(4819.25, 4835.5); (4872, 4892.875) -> 0.95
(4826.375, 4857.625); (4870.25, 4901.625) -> 1.06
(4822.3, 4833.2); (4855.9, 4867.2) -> 0.85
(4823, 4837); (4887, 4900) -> 1.05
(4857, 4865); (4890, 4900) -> 1.25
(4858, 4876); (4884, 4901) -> 1.20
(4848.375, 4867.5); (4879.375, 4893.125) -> 1.12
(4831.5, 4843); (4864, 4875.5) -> 0.91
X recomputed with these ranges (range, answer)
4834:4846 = 15.2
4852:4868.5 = 13.29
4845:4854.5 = 13.85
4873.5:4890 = 14.2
